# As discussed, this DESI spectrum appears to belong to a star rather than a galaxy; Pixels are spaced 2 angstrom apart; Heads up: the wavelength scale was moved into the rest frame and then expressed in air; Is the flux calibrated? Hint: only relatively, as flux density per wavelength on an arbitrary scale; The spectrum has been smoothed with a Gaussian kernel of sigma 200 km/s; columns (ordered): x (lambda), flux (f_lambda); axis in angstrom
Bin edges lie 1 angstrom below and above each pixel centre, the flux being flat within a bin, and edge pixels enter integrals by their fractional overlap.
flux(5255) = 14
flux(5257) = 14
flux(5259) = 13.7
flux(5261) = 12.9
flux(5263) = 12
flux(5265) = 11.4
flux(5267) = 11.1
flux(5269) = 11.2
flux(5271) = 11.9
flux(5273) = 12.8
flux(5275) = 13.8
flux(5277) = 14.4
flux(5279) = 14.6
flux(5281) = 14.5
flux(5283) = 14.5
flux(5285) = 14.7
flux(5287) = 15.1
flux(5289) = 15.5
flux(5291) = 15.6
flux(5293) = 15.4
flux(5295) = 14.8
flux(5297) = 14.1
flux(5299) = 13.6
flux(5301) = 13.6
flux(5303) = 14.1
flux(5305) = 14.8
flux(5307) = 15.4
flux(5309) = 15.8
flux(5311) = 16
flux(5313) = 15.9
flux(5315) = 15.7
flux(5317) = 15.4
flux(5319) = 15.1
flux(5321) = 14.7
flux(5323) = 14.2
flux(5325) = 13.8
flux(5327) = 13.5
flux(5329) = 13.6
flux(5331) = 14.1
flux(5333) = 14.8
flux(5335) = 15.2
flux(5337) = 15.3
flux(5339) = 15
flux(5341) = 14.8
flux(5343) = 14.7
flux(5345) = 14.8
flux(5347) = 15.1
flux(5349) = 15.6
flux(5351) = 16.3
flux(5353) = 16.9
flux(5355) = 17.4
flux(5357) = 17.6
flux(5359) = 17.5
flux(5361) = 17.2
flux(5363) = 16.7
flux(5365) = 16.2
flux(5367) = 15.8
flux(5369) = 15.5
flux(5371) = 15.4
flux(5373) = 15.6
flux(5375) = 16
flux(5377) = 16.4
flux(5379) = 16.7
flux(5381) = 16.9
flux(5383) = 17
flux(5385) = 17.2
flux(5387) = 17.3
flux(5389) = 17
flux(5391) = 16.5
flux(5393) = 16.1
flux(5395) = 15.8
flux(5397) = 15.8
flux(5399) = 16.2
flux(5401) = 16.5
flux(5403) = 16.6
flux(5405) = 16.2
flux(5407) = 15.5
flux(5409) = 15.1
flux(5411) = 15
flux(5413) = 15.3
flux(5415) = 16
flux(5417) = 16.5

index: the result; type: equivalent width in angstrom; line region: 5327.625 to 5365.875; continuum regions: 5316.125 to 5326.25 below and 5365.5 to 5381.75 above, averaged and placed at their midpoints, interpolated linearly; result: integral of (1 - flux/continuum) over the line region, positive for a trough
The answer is -0.98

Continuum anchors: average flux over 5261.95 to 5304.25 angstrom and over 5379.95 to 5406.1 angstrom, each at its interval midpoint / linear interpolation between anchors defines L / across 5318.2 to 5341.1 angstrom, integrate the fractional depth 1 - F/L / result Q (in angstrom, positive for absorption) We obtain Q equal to 0.68 angstrom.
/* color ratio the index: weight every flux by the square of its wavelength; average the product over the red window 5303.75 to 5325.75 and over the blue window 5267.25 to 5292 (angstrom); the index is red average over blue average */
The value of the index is 1.10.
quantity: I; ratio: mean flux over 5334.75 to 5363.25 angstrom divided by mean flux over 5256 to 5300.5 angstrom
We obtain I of 1.17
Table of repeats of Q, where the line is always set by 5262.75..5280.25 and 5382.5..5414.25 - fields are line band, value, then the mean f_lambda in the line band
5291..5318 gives -2.9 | 15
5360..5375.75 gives -0.7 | 16.1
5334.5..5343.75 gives -0.3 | 15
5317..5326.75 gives -0.3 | 14.5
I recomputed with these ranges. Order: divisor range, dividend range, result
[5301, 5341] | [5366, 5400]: 1.10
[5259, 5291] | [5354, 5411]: 1.22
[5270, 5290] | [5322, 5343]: 1.02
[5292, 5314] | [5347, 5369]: 1.12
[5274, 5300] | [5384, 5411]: 1.11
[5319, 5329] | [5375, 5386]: 1.19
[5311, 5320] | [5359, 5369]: 1.06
